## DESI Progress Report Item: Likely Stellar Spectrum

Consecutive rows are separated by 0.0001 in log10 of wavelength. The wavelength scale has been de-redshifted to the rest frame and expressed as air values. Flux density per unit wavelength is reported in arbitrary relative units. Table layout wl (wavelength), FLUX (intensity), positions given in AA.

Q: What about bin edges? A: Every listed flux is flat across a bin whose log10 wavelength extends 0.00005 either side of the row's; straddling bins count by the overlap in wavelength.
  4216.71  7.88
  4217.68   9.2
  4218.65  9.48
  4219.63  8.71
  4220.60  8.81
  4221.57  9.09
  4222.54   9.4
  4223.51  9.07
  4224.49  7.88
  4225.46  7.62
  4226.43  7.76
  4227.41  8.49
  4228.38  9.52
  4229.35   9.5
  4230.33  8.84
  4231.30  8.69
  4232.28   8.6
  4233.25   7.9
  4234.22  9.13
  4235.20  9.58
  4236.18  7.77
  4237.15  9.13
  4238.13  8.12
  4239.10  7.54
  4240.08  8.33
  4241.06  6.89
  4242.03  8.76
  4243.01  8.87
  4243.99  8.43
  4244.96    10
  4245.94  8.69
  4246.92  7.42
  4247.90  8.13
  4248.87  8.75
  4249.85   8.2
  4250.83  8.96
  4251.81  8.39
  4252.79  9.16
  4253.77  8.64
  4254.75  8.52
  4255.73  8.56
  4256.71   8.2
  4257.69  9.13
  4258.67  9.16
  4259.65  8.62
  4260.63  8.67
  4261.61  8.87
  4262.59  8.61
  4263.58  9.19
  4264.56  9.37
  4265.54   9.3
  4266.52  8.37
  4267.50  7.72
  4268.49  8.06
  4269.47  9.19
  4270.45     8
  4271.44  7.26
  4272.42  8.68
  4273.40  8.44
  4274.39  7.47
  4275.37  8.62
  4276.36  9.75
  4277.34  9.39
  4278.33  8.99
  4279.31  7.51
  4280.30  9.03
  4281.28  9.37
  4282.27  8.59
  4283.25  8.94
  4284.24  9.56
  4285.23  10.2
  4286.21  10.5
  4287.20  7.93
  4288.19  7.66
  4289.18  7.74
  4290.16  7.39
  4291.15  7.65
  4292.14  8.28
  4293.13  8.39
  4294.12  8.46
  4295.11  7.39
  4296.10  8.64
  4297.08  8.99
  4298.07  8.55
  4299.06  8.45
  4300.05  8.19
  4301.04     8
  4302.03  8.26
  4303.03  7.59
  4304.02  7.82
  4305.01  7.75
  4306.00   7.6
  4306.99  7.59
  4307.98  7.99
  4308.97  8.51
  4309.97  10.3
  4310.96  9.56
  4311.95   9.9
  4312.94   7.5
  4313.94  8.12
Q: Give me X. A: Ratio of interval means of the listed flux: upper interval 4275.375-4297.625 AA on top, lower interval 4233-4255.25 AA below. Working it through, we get 1.02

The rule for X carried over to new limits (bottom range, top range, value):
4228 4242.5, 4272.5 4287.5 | 1.05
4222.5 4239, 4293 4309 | 0.94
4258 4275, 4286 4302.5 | 0.96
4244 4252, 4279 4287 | 1.07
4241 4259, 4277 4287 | 1.07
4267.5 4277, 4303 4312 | 1.01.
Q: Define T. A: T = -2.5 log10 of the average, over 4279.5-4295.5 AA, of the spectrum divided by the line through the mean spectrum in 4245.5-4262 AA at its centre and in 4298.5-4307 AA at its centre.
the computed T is -0.05 mag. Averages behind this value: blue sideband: 8.59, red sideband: 7.94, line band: 8.55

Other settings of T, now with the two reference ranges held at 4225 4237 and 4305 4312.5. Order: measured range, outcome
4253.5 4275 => 0.02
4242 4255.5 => 0.00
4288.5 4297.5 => 0.08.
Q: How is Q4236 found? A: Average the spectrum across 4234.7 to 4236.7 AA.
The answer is 8.67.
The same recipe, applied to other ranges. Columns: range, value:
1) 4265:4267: 8.87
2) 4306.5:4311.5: 8.8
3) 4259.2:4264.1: 8.79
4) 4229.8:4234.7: 8.64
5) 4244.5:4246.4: 9.33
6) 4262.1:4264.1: 8.88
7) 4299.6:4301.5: 8.1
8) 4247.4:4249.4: 8.45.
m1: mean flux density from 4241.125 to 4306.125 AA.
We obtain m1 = 8.52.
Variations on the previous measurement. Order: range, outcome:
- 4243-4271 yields 8.65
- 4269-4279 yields 8.56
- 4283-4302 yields 8.46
